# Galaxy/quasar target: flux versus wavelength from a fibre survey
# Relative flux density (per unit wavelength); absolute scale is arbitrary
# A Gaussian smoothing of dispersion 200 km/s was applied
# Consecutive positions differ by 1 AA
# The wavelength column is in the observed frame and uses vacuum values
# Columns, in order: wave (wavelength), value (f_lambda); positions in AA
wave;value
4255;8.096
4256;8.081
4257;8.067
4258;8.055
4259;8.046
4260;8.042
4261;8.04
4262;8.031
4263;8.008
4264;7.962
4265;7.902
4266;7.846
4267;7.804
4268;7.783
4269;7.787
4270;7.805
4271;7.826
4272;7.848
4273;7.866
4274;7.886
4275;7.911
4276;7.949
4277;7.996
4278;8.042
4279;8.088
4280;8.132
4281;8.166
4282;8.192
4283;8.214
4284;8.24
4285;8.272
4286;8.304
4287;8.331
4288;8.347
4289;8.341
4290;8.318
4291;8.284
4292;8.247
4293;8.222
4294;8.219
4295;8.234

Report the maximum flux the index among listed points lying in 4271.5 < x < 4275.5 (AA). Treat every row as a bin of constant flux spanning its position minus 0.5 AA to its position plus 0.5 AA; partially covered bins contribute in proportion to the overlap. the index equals 7.911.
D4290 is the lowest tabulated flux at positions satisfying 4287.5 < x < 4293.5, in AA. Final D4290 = 8.222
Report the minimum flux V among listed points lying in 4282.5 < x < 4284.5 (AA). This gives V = 8.214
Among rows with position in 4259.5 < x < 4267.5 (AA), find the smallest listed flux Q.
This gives 7.804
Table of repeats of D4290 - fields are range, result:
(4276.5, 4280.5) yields 7.996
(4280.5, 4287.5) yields 8.166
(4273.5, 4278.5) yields 7.886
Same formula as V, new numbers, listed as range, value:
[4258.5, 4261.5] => 8.04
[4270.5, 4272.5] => 7.826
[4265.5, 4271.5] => 7.783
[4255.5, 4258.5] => 8.055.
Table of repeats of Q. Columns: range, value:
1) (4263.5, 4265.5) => 7.902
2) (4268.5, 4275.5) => 7.787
